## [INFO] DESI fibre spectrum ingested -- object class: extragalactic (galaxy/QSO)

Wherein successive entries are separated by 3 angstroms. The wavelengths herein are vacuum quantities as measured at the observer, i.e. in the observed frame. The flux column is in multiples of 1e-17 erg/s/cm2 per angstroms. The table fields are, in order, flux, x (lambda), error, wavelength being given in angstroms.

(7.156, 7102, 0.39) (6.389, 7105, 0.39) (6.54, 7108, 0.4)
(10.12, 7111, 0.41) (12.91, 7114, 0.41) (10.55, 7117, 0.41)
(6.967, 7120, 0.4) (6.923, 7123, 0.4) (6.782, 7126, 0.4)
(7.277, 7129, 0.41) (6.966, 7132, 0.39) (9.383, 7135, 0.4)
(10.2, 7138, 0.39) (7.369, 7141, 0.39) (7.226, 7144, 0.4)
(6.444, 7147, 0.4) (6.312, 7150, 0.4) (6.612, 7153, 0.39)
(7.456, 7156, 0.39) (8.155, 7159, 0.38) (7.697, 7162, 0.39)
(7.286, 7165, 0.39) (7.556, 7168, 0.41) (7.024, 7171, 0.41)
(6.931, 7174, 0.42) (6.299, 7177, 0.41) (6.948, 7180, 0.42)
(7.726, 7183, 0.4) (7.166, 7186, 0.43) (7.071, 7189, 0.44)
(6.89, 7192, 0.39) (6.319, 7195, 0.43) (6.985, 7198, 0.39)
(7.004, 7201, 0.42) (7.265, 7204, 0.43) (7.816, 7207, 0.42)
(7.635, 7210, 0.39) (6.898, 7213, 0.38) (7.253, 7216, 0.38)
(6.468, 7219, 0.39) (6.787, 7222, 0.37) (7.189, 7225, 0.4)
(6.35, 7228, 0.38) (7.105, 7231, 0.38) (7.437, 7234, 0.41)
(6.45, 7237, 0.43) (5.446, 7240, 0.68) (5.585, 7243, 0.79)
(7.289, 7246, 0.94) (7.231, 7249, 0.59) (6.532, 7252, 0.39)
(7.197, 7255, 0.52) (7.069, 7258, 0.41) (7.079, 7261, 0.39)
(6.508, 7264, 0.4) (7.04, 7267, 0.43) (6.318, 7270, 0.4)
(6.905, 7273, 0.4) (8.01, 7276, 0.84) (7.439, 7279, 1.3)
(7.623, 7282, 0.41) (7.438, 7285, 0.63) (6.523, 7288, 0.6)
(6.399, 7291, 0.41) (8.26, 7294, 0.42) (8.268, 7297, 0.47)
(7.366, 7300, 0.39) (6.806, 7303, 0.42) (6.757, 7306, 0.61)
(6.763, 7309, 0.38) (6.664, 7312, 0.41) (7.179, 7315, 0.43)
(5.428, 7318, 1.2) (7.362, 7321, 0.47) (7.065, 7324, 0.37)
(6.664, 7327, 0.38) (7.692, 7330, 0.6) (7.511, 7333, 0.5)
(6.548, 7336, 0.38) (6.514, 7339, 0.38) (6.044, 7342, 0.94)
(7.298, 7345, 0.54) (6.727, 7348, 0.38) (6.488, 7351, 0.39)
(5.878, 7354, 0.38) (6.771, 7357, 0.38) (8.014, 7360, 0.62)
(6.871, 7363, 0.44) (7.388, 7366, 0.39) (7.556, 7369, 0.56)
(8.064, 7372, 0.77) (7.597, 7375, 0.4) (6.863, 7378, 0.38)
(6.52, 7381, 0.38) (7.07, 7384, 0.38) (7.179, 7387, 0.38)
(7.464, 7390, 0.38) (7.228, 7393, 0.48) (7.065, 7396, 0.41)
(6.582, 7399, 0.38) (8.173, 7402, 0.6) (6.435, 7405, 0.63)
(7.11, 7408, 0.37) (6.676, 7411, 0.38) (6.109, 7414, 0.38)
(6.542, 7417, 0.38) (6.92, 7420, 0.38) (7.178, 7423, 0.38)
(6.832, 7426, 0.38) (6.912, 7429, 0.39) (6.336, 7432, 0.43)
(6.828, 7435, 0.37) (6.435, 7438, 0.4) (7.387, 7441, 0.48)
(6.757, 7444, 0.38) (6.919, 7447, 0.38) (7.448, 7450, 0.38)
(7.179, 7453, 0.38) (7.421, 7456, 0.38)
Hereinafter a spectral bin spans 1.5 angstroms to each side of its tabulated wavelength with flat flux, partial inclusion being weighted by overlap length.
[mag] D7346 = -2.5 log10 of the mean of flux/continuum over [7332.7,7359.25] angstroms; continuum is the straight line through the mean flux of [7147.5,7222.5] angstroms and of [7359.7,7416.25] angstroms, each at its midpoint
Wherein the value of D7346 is 0.076 mag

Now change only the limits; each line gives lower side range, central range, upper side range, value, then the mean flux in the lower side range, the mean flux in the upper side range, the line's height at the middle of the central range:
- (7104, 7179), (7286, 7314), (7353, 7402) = 0.040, 7.74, 7.18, 7.36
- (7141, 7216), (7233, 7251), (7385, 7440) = 0.082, 7.12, 6.9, 7.06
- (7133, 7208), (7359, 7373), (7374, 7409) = -0.062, 7.32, 7.1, 7.13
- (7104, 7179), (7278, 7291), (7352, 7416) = 0.029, 7.74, 7.07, 7.34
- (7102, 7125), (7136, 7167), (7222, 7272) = 0.069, 8.49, 6.74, 7.99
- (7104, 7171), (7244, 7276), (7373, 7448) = 0.075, 7.86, 6.93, 7.44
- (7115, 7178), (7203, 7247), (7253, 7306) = 0.072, 7.55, 7.17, 7.33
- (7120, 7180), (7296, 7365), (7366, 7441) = 0.032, 7.34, 7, 7.1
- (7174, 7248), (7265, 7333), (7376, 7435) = -0.030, 6.89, 6.91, 6.9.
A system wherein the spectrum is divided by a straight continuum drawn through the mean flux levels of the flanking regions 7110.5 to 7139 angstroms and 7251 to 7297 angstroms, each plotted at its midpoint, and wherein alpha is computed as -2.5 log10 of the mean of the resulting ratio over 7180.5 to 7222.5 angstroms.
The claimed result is 0.12 mag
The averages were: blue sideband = 8.74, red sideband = 7.13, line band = 7.1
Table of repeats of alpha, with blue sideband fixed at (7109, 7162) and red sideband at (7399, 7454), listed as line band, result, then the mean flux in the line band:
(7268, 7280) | 0.05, 7.15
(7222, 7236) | 0.11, 6.97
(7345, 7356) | 0.11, 6.51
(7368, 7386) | -0.03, 7.27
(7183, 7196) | 0.13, 6.98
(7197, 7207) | 0.09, 7.2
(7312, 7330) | 0.08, 6.81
